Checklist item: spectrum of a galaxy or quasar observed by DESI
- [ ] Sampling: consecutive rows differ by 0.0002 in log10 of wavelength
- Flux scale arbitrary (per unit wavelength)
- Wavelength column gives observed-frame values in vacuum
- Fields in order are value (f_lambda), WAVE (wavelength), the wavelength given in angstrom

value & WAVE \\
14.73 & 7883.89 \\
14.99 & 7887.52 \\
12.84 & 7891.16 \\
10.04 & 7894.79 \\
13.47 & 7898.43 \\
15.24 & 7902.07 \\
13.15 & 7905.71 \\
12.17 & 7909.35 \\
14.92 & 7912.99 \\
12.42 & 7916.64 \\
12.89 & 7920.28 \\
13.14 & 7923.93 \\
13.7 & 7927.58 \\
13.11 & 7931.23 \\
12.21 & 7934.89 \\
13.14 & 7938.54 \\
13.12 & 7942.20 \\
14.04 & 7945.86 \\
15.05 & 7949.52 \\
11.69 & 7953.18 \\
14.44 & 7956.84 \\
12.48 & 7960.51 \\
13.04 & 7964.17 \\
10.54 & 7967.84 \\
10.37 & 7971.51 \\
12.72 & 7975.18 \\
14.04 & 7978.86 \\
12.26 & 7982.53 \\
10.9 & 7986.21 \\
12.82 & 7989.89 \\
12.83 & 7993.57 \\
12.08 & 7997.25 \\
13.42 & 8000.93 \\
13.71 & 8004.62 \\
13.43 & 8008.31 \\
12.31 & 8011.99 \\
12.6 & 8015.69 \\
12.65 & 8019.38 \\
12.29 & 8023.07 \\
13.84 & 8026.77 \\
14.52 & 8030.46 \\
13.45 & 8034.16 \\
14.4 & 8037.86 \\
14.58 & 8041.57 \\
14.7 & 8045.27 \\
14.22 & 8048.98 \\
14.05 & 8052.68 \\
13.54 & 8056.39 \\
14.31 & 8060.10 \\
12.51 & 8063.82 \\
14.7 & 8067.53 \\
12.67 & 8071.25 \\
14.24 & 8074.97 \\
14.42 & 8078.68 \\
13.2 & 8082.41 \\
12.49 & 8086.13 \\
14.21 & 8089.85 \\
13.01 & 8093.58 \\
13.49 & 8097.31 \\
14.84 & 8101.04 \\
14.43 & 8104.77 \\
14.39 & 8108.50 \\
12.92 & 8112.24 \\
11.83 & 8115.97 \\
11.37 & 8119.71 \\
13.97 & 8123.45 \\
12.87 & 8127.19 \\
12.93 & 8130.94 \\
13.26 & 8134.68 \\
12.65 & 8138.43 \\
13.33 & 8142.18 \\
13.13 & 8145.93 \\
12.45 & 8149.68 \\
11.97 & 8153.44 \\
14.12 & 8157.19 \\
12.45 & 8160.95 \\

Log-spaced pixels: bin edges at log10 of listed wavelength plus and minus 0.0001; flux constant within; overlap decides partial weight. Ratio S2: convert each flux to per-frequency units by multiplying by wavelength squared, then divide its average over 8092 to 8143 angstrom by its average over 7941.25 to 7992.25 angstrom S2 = 1.08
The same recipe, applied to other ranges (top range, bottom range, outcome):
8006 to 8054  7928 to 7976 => 1.09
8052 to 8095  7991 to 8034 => 1.06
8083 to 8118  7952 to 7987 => 1.13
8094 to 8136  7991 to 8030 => 1.05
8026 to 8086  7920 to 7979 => 1.11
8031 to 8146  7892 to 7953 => 1.07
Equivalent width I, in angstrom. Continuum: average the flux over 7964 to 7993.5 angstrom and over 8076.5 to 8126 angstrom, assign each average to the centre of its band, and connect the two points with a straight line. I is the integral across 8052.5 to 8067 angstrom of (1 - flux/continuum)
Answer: -0.8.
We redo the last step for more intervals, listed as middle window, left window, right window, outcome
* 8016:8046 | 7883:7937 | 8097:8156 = -1.2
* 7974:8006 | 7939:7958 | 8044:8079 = 2.3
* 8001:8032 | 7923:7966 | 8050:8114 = 0.8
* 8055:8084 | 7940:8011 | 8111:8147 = -2.0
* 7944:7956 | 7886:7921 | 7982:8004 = -0.8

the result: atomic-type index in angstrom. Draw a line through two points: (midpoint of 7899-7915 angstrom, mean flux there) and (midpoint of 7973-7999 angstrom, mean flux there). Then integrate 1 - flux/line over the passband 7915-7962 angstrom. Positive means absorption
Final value 0.3 angstrom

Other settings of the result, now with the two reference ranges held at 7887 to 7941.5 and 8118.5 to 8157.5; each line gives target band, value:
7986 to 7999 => 0.7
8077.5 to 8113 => -2.2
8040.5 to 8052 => -1.3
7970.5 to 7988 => 1.2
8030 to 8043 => -1.2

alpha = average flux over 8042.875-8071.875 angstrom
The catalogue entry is 13.9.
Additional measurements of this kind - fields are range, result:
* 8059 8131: 13.4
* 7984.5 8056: 13.3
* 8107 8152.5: 12.9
